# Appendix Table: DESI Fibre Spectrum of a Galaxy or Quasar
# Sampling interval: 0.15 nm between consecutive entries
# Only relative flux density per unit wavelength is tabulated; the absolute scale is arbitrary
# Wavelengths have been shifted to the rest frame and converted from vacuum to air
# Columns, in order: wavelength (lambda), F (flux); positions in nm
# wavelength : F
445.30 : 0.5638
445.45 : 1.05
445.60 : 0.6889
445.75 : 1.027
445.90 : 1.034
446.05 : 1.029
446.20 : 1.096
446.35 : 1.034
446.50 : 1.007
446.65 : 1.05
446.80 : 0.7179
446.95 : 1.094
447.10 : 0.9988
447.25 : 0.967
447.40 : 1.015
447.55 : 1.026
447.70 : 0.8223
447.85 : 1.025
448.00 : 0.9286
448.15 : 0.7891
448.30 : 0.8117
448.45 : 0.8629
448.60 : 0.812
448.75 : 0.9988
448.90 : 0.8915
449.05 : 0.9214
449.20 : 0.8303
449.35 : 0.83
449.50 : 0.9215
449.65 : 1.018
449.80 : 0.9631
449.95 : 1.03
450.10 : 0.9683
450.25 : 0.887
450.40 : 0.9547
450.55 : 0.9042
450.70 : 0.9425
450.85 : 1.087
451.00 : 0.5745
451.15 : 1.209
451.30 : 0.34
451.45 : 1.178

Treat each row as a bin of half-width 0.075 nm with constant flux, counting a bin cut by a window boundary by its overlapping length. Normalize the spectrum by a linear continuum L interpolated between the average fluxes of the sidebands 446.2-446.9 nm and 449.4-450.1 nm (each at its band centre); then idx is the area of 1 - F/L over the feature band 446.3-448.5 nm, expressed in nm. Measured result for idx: 0.07 nm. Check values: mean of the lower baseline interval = 0.973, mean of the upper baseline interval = 0.976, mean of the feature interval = 0.943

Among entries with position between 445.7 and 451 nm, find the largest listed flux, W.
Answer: 1.096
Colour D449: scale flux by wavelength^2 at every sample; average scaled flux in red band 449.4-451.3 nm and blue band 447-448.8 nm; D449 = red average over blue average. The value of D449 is 1.02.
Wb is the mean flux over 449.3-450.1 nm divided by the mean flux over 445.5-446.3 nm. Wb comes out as 0.98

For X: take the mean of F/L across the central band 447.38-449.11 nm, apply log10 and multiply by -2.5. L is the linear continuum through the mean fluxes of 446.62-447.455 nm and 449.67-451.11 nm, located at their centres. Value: 0.06 mag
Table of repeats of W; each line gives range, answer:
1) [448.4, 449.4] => 0.9988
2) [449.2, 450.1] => 1.03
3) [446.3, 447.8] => 1.094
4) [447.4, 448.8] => 1.026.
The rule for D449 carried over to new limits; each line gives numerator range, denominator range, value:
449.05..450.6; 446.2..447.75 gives 0.96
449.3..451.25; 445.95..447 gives 0.95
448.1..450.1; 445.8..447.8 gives 0.92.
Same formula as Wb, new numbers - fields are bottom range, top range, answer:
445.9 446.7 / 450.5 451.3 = 0.85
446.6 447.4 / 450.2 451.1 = 0.93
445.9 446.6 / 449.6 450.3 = 0.94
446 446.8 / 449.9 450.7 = 0.93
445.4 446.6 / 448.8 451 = 0.93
